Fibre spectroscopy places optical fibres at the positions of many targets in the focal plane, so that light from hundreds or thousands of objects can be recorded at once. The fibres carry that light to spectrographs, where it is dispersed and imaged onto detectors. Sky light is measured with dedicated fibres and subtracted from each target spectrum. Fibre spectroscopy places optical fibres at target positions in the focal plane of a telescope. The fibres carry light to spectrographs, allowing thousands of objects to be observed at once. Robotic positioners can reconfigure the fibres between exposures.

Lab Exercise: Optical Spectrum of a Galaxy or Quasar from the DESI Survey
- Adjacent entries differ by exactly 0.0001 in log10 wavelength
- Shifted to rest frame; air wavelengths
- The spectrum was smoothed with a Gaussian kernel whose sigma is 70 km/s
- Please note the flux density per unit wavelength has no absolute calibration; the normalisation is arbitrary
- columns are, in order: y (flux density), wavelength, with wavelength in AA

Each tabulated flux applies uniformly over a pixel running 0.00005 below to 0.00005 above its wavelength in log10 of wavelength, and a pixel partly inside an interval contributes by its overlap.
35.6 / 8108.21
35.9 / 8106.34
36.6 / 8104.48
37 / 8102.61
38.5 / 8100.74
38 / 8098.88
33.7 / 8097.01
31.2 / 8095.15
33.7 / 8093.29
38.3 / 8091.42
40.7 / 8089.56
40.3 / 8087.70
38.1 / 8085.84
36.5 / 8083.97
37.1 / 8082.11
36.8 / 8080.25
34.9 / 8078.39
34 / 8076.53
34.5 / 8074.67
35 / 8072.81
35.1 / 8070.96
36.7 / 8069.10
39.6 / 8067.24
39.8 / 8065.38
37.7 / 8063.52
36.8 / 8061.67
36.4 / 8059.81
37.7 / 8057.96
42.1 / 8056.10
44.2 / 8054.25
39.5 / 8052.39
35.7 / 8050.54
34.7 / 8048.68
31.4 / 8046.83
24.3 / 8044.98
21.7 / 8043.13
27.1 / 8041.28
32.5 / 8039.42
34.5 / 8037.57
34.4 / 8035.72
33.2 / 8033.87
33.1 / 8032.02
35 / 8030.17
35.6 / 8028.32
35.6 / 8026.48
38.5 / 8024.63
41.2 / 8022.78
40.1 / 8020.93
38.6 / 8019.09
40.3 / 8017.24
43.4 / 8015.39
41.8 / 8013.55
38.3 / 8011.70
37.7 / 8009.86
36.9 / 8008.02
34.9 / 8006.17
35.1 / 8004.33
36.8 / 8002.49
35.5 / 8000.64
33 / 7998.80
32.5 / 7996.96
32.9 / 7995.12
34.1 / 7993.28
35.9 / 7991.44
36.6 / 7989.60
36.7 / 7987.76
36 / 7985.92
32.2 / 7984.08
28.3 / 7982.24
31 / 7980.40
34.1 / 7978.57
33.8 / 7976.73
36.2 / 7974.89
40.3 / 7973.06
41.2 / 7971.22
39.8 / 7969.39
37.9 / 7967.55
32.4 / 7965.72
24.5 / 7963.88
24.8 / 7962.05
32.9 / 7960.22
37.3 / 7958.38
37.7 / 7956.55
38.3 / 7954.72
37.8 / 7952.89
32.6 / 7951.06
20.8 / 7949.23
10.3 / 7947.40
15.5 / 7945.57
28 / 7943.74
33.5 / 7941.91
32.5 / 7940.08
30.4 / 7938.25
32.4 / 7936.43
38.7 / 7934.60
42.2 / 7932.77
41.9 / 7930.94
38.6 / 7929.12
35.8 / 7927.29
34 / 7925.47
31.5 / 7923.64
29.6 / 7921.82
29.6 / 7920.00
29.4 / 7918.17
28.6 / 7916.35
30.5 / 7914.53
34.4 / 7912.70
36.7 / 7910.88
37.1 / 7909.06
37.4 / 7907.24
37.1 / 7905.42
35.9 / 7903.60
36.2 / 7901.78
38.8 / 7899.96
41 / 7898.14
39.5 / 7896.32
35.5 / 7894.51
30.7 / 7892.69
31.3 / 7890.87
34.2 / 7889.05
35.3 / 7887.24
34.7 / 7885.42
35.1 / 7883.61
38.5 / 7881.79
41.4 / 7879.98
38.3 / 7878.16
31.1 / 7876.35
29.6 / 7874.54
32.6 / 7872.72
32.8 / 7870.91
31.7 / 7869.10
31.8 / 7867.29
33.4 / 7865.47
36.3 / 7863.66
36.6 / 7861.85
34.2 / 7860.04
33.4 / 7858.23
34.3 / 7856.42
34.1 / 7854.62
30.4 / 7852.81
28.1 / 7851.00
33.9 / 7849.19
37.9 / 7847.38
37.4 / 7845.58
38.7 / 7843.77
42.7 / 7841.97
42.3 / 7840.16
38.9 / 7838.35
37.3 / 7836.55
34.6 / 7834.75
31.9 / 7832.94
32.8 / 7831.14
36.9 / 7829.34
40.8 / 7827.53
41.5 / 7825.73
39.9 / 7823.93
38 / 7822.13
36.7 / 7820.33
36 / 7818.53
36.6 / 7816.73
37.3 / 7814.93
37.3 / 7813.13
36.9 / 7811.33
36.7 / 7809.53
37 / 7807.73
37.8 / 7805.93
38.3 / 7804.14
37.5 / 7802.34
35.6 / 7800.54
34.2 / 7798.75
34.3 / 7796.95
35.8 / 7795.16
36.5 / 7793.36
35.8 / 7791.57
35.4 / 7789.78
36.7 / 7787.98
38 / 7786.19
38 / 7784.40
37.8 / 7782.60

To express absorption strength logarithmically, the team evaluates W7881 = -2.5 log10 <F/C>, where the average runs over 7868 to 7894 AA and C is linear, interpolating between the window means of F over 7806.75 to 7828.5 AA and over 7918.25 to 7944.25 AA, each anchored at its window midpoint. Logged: 0.05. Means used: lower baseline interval 37.9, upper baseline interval 34.1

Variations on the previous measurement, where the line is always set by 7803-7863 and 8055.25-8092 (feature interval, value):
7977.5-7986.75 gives 0.15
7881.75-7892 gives 0.07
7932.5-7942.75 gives 0.07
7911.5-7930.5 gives 0.14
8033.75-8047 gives 0.25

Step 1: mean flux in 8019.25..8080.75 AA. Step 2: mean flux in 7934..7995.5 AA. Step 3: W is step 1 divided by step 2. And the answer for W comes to 1.1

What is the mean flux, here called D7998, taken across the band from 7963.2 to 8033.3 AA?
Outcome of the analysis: 36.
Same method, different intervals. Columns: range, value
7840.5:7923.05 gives 34.7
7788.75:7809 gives 36.2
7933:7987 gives 32.3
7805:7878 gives 35.7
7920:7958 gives 32.1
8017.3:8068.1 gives 35.7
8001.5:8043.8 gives 36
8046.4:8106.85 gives 37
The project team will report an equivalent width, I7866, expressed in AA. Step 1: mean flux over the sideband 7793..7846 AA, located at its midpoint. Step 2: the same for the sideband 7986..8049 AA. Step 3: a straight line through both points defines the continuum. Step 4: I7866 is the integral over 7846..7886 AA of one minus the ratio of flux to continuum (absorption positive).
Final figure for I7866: 2.87 AA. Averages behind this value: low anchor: 37.3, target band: 34.1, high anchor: 35.1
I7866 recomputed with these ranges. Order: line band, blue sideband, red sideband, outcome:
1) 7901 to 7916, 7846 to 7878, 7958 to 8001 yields -0.8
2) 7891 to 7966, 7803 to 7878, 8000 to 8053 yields 5.6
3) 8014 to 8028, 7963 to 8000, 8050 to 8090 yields -1.4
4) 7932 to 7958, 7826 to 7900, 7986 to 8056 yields 3.4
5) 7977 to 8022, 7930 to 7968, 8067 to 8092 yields -3.1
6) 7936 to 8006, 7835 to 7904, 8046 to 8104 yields 6.7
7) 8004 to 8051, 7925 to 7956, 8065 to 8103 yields -0.6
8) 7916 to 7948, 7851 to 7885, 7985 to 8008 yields 2.8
